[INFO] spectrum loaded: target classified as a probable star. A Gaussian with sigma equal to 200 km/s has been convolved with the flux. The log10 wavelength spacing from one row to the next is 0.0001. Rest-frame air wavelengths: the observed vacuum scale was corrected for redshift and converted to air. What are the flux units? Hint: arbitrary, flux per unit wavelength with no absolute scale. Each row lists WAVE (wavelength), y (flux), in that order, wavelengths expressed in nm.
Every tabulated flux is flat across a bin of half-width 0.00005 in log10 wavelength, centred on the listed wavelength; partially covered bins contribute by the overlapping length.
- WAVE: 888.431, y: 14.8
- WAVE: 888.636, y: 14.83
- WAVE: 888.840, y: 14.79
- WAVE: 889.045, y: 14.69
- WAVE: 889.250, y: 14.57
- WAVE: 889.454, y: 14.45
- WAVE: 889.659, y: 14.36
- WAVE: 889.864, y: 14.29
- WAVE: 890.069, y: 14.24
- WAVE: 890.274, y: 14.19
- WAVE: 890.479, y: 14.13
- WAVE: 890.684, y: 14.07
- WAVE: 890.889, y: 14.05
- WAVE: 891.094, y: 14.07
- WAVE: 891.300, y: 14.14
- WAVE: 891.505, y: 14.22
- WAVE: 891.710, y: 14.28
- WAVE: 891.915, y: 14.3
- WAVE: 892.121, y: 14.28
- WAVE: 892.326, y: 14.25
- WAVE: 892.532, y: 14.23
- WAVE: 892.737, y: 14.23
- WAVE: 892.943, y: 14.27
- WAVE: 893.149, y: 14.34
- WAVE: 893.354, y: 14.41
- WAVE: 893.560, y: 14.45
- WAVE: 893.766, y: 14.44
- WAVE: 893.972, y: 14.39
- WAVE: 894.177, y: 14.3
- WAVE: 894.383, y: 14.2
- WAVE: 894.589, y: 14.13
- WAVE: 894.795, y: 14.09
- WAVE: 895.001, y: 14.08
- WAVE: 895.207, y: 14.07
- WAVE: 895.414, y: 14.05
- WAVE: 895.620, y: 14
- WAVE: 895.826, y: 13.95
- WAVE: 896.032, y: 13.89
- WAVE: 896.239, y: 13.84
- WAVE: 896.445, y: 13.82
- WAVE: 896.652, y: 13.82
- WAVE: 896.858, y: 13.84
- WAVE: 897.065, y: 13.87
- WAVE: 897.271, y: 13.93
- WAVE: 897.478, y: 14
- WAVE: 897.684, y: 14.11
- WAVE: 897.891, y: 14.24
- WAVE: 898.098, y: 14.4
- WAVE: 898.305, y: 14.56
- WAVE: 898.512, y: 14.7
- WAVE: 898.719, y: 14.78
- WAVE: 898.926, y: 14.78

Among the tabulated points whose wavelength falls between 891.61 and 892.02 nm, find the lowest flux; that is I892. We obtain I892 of 14.28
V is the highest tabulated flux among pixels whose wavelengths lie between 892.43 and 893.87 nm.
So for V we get 14.45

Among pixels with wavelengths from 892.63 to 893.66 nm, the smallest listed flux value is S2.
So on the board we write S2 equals 14.23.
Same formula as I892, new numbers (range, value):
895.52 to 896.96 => 13.82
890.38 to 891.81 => 14.05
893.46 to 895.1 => 14.08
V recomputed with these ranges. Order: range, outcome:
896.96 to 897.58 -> 14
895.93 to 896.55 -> 13.89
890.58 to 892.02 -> 14.3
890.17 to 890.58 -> 14.19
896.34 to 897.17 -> 13.87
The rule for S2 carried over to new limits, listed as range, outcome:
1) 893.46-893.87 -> 14.44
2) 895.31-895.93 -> 13.95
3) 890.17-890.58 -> 14.13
